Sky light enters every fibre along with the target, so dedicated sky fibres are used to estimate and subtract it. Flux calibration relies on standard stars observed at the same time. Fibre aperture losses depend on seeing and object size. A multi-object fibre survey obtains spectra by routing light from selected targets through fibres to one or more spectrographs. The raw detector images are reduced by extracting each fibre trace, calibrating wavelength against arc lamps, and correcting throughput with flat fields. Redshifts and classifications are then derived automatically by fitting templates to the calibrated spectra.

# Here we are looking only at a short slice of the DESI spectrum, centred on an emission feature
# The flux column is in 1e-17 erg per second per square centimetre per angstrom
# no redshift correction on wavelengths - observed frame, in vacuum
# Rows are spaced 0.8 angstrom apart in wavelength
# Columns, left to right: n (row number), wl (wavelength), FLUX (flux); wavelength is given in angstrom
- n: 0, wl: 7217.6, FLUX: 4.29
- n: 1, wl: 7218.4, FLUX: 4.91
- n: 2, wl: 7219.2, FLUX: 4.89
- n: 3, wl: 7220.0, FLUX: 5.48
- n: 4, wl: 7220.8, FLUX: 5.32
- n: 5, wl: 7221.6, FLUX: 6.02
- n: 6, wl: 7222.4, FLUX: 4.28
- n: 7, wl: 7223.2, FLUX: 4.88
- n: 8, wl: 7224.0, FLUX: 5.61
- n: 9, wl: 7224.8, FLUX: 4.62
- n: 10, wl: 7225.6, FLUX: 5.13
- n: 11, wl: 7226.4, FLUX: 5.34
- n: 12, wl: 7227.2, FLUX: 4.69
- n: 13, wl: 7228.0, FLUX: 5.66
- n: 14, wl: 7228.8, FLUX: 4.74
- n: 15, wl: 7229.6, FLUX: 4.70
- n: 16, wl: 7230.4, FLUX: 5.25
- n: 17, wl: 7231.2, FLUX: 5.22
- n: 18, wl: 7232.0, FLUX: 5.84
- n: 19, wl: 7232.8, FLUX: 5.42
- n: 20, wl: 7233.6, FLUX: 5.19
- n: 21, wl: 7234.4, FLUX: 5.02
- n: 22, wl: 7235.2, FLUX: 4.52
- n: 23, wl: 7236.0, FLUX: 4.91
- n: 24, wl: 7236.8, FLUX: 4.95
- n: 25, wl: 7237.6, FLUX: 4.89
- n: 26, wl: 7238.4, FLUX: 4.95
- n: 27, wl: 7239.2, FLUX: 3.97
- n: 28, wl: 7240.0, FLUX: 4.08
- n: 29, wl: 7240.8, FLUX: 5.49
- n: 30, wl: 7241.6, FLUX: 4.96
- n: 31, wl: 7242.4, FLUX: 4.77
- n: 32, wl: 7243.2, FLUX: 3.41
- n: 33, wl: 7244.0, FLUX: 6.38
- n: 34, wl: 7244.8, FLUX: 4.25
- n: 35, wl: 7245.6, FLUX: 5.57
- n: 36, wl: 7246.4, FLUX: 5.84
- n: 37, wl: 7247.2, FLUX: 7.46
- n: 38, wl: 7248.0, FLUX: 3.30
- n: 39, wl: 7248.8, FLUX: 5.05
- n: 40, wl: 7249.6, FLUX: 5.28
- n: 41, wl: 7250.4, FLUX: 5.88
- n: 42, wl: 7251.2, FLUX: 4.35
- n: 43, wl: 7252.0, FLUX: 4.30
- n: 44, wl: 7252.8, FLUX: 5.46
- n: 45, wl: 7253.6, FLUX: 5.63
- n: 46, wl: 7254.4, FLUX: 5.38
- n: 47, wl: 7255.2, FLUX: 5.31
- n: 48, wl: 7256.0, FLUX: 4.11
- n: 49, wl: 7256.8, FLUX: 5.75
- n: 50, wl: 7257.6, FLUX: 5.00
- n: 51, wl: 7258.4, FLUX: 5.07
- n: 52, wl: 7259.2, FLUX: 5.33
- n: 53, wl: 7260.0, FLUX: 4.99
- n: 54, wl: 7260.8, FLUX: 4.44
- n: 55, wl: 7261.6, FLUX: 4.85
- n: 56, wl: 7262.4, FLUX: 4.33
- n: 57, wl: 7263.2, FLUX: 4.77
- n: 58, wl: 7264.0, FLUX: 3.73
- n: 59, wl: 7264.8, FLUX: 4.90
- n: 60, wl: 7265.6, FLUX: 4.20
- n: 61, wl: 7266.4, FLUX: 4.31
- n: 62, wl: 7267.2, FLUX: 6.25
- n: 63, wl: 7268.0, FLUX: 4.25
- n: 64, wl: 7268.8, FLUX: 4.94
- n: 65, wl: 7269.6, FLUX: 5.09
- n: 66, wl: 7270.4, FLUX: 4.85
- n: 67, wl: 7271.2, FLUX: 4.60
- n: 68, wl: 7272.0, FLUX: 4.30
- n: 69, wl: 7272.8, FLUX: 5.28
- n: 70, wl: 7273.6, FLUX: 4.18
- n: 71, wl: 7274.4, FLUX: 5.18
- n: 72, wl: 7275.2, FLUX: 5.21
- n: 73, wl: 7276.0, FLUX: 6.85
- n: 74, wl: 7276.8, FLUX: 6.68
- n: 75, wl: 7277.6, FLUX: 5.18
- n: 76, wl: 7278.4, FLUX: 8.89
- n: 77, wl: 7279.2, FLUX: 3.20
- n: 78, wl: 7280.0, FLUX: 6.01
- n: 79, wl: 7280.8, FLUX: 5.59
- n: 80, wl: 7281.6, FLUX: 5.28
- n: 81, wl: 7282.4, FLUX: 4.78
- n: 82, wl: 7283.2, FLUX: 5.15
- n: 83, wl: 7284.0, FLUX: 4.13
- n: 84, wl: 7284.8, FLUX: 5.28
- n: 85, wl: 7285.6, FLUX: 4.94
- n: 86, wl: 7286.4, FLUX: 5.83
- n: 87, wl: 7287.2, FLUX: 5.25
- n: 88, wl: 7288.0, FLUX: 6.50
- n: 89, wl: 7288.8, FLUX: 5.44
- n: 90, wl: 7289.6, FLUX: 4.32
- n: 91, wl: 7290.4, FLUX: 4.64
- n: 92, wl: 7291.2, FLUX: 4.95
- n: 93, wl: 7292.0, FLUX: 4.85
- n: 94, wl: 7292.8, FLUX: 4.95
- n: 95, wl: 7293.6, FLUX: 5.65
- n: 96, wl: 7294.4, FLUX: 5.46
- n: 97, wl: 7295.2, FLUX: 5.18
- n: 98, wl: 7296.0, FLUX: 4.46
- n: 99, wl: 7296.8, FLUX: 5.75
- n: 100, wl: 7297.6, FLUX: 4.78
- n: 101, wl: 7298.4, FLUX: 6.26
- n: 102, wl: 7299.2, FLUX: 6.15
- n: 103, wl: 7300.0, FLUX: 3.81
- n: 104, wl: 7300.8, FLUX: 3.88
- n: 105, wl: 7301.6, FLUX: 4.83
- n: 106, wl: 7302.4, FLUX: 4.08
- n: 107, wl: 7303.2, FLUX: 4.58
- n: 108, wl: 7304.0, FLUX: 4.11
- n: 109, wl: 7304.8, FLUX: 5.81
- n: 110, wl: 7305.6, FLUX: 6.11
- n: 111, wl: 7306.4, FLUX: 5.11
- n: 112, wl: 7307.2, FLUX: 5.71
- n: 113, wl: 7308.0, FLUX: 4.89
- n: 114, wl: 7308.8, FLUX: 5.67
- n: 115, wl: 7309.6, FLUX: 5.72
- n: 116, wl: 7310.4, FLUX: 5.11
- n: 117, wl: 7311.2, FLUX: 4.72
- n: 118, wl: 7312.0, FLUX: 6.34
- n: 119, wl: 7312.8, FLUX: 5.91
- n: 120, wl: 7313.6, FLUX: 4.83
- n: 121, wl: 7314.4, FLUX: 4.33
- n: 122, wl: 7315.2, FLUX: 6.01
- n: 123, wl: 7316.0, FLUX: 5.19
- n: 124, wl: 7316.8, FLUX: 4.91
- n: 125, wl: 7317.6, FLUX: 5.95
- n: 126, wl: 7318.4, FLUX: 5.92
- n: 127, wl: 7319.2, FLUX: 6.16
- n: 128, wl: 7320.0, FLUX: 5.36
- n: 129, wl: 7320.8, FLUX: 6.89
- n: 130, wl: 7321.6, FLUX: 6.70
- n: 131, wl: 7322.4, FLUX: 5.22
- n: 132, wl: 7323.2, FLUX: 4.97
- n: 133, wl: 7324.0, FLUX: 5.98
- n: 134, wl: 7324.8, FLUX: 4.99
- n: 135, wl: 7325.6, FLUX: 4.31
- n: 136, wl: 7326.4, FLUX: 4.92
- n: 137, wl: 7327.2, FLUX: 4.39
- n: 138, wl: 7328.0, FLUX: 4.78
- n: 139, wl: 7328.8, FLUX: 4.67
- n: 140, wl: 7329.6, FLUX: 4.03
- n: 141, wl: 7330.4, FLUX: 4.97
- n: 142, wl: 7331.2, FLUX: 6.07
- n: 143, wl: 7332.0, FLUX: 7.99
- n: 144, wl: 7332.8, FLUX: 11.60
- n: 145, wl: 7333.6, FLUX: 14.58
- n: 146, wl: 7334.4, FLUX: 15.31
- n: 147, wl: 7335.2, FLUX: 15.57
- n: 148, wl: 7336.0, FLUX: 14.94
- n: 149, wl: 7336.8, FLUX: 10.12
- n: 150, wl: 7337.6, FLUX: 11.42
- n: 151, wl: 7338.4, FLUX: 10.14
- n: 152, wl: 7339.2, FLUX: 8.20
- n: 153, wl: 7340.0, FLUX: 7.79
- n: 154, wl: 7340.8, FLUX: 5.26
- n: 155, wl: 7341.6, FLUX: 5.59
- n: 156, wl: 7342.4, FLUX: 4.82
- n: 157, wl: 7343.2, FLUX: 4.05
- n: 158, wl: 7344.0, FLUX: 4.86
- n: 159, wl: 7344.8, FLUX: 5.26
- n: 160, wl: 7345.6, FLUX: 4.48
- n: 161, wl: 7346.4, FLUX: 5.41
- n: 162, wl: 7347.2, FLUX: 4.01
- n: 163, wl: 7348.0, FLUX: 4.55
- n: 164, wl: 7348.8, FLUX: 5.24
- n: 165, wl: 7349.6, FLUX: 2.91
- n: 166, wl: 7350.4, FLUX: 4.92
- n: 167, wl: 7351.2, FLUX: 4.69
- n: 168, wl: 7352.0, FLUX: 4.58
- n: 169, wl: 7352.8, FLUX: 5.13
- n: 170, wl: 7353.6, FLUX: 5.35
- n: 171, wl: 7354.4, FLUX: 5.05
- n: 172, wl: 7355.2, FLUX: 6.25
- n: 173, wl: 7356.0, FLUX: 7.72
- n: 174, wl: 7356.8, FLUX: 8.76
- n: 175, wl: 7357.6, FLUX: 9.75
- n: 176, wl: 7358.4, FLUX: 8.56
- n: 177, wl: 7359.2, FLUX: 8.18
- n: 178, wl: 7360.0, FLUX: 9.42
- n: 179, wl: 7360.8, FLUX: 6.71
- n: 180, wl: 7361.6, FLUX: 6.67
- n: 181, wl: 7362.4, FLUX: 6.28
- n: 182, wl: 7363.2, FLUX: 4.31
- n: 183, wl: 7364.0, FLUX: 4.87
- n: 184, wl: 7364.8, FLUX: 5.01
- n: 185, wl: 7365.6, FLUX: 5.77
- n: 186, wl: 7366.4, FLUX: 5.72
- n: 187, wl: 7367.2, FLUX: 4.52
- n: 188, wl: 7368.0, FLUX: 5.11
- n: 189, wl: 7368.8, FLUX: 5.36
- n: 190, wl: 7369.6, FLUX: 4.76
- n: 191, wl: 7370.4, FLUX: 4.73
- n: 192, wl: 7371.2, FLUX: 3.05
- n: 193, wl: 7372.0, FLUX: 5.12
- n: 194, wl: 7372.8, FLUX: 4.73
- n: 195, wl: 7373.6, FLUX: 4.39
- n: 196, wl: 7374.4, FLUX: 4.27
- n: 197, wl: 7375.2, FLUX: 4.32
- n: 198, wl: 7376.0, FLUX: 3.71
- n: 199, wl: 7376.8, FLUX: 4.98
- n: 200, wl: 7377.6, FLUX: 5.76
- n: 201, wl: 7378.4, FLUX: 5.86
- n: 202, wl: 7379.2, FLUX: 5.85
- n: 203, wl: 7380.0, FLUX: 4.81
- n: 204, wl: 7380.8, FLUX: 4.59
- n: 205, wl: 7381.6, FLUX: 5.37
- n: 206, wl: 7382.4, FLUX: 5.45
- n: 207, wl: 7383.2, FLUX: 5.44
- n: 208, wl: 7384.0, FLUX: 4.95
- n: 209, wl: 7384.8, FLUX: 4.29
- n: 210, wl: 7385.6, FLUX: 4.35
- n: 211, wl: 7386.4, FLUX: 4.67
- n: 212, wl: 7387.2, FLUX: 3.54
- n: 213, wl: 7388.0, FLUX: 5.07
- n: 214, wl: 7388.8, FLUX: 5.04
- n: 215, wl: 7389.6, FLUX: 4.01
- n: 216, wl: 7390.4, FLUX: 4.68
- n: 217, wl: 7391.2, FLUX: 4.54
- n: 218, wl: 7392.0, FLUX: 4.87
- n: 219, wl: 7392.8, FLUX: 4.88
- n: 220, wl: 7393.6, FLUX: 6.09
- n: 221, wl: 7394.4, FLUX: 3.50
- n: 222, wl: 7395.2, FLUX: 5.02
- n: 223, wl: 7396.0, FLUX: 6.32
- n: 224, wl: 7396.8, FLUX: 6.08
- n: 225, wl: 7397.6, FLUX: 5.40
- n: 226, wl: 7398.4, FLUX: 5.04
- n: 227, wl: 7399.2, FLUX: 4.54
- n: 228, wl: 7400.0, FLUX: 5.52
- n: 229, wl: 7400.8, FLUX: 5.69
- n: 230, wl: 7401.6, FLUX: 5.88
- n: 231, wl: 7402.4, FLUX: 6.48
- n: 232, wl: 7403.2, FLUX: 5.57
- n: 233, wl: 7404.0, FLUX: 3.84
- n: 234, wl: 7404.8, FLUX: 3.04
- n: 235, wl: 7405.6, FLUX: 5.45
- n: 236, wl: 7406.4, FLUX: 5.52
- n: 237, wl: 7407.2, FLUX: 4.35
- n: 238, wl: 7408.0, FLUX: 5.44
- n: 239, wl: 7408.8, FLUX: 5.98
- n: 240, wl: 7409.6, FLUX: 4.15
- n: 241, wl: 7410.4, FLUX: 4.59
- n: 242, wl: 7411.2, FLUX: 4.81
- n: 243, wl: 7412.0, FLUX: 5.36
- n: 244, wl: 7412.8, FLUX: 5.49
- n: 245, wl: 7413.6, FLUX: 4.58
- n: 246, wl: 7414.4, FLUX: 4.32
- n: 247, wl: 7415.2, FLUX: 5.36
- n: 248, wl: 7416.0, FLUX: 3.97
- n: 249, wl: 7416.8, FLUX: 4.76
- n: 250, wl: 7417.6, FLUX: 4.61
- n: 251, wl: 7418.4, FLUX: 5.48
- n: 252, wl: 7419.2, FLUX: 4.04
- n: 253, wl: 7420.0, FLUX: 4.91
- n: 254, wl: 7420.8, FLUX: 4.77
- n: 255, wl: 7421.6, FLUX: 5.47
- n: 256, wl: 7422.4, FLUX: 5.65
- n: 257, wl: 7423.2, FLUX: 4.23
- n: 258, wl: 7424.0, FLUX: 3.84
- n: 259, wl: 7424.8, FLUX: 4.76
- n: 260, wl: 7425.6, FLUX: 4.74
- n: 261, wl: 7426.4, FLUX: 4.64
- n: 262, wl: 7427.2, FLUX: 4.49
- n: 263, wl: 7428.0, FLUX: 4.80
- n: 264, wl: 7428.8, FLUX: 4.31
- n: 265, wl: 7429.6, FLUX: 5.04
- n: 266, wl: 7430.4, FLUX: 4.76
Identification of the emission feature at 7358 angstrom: [N II] 6583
